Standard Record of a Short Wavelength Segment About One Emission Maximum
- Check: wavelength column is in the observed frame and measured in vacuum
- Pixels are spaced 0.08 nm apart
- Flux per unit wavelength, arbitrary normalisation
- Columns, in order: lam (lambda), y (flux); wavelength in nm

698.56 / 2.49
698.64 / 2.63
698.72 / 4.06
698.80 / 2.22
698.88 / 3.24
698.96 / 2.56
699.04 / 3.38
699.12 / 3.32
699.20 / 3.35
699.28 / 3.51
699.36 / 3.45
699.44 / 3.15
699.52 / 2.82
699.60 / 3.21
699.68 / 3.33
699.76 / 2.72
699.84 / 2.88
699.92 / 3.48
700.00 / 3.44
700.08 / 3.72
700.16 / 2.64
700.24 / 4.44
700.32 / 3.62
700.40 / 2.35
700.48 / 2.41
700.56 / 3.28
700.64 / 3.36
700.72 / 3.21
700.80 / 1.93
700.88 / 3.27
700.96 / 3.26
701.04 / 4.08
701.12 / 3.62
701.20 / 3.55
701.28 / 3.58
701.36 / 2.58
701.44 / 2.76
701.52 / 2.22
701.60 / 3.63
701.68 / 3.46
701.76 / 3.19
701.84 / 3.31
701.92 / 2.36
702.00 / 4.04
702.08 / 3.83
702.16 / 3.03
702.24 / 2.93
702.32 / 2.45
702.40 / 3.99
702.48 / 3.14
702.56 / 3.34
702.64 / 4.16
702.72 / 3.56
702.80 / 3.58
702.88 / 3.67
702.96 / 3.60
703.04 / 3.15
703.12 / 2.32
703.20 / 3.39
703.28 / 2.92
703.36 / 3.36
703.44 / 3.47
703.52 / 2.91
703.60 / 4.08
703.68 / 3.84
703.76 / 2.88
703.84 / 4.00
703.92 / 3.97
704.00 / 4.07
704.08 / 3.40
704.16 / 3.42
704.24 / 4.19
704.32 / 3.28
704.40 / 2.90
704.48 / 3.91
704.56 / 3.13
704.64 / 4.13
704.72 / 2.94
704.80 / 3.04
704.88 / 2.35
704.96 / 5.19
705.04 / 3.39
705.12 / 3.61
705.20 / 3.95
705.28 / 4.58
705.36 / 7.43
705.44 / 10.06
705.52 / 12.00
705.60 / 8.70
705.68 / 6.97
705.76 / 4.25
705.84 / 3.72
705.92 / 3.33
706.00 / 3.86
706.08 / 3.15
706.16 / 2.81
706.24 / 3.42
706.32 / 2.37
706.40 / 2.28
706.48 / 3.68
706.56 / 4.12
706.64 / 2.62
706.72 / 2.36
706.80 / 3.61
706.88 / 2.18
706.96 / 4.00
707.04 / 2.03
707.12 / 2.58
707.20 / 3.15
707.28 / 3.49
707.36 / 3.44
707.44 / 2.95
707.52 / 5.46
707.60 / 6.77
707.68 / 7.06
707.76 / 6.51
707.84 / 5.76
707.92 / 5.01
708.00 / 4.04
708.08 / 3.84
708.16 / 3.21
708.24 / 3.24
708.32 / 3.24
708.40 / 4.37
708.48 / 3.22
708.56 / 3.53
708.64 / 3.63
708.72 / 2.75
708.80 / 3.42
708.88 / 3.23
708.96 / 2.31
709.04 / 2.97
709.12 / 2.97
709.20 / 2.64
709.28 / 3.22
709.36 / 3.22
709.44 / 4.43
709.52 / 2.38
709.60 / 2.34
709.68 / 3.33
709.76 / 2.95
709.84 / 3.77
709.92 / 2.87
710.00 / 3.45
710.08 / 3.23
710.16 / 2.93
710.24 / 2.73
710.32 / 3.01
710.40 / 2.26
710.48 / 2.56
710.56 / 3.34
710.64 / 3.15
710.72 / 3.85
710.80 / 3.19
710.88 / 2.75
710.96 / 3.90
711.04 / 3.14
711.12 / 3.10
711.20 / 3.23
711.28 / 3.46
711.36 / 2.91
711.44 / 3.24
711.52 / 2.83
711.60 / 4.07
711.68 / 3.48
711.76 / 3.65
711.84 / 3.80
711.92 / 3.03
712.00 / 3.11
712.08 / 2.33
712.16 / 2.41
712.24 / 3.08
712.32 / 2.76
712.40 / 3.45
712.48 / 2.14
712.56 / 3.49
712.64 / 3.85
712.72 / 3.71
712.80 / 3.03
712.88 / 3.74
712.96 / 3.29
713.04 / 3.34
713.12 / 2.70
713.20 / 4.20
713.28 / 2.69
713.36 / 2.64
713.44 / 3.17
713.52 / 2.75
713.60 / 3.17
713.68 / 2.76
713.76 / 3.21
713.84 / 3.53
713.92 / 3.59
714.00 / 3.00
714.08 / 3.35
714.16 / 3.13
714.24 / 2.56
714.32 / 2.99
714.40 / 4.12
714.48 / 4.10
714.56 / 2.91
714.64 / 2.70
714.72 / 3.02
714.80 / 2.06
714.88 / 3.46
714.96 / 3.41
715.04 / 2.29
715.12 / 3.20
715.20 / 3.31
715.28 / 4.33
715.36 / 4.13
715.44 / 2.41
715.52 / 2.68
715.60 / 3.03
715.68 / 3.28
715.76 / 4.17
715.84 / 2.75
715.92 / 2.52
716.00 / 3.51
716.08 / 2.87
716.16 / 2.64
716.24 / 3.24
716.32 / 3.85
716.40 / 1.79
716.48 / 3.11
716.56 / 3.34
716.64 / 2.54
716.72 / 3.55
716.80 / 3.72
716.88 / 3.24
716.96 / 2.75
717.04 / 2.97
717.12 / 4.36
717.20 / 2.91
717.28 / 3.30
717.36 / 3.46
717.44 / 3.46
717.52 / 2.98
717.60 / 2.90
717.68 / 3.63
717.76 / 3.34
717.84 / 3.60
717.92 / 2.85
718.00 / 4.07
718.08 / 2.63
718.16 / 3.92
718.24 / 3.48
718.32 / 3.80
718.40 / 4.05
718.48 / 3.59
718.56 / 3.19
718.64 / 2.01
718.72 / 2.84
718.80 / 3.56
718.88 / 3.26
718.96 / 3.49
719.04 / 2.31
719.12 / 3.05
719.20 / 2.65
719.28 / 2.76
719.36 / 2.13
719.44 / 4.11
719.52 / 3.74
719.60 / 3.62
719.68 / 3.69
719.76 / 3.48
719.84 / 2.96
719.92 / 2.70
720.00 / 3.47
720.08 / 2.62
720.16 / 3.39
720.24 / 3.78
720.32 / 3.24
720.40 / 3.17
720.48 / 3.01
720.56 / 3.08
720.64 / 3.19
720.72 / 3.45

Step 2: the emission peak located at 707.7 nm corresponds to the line [N II] 6583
